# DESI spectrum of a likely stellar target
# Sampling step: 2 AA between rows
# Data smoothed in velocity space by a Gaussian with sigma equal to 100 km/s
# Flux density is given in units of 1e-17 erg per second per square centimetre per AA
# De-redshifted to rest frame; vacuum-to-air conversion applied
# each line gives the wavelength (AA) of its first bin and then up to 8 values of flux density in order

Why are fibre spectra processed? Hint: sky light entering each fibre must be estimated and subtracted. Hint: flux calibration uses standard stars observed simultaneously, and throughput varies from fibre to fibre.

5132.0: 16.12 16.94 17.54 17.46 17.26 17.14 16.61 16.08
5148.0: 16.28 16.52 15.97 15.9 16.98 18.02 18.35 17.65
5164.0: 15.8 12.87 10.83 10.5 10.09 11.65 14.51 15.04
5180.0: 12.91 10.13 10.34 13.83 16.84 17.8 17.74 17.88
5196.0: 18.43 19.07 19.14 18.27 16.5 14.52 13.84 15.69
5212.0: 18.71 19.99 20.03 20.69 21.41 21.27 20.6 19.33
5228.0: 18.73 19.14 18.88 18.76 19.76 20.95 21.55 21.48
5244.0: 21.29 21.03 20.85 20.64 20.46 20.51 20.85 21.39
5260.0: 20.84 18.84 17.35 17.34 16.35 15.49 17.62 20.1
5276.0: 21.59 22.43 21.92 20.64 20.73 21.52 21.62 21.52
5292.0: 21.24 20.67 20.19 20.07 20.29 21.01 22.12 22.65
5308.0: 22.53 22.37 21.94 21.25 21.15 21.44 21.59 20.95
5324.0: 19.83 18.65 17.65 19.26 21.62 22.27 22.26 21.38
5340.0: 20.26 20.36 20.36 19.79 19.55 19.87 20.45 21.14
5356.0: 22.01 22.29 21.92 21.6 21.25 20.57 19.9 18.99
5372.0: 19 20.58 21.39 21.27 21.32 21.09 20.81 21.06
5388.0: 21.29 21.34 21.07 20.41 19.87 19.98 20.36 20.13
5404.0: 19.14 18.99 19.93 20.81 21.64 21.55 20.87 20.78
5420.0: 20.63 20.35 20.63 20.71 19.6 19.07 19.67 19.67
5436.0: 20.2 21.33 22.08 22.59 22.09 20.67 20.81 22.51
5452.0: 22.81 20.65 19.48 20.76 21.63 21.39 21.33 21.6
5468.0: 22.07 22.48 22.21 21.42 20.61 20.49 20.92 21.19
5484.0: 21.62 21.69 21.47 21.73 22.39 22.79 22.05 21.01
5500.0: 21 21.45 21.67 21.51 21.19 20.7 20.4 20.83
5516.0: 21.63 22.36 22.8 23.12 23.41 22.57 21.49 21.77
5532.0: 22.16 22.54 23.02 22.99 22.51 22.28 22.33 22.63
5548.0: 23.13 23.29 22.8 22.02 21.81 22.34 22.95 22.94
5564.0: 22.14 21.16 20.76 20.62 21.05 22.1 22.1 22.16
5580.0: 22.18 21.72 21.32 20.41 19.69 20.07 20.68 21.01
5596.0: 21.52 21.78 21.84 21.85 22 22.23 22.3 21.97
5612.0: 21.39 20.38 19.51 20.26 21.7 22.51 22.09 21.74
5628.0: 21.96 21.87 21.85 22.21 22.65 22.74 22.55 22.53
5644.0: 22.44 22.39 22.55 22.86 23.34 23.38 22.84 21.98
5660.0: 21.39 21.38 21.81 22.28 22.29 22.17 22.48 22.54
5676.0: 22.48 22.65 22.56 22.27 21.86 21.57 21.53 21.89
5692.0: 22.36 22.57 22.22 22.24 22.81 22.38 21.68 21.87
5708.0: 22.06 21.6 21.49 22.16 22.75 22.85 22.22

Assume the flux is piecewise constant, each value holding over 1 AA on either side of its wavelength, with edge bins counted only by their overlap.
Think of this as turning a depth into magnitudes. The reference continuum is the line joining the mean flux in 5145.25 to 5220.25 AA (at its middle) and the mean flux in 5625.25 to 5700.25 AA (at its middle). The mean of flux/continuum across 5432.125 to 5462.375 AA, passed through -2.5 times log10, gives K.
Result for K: -0.095 mag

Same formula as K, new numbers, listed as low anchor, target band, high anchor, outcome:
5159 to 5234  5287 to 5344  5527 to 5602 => -0.15 mag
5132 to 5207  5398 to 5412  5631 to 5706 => -0.07 mag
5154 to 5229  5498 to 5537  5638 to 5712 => -0.08 mag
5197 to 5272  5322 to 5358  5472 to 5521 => -0.02 mag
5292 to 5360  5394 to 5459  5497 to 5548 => 0.04 mag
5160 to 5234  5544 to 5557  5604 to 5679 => -0.08 mag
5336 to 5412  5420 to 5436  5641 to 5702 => 0.05 mag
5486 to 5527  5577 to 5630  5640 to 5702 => 0.04 mag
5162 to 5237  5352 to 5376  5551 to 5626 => -0.12 mag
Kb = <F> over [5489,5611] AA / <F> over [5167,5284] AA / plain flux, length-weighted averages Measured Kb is 1.21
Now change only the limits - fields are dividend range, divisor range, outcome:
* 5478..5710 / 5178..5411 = 1.11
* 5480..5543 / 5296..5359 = 1.05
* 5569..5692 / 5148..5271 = 1.25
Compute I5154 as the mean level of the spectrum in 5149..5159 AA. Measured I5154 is 16.7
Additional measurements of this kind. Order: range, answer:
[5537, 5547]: 22.5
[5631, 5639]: 22.4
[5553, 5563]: 22.4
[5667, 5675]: 22.4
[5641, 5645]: 22.5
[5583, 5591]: 20.4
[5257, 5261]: 21.1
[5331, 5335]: 21.9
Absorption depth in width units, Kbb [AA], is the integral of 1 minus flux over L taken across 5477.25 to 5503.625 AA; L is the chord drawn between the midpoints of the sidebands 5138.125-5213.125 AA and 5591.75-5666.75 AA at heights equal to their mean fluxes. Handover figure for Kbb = -2.0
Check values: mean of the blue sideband 15.6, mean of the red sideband 22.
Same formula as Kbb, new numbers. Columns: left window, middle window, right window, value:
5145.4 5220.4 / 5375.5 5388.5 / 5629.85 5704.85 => -1.8 AA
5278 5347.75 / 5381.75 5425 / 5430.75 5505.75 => 1.3 AA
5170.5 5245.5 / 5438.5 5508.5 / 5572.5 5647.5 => -4.5 AA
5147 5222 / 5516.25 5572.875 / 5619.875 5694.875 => -4.2 AA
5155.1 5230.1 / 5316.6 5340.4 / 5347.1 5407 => -1.3 AA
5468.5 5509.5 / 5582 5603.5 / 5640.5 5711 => 0.9 AA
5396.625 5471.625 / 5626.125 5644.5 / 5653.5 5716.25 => -0.3 AA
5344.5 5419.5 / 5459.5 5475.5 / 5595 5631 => -0.6 AA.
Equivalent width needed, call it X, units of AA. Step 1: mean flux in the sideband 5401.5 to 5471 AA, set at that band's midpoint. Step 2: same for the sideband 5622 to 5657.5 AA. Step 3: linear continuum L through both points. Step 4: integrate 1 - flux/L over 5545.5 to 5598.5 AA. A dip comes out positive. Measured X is 0.5 AA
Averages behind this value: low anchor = 20.9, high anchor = 22.5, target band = 21.7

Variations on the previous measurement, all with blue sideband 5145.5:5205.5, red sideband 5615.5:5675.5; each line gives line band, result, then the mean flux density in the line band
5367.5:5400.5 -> -3.9 AA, 20.6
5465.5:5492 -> -2.4 AA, 21.5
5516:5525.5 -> -1.1 AA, 22.8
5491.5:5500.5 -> -0.8 AA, 21.9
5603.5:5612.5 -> -0.2 AA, 22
